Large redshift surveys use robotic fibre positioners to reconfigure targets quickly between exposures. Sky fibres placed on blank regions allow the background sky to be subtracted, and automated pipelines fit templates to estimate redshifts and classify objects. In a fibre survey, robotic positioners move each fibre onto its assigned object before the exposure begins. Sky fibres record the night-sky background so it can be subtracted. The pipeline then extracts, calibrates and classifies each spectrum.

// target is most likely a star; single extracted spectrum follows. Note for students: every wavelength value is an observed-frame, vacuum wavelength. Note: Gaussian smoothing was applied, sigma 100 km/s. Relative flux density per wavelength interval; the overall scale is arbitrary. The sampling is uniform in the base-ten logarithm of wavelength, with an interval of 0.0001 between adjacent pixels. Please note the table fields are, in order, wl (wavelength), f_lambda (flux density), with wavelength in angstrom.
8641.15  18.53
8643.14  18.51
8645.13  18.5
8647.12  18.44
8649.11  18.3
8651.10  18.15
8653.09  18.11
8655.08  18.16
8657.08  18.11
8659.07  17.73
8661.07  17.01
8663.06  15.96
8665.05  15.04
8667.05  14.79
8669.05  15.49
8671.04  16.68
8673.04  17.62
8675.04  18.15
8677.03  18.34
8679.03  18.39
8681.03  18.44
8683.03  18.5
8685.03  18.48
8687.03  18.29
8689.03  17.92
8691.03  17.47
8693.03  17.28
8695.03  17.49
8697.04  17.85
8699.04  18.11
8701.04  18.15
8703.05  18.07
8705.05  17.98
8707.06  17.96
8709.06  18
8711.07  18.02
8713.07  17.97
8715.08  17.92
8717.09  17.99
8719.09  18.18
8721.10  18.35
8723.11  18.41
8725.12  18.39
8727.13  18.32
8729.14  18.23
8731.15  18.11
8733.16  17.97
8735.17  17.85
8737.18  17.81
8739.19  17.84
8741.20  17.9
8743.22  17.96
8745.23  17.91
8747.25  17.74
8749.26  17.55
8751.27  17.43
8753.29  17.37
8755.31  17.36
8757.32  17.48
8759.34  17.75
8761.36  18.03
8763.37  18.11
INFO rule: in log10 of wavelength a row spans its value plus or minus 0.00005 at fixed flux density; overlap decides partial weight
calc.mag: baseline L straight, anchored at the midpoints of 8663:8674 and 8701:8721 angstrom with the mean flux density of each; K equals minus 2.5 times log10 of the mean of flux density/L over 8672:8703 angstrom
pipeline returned -0.07 mag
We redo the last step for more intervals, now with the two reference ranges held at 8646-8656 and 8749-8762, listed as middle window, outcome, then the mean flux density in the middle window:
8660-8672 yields 0.15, 15.8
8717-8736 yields -0.03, 18.2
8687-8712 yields 0.00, 17.9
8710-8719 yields -0.01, 18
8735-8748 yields -0.01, 17.9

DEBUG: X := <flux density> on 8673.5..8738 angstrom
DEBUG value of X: 18.1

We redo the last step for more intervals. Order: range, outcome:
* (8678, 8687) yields 18.4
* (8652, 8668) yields 16.9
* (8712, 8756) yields 17.9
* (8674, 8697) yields 18.1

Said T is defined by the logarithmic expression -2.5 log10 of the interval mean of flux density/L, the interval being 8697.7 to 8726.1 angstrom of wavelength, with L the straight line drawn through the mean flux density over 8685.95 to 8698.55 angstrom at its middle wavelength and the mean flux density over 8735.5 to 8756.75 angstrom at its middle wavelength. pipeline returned -0.02 mag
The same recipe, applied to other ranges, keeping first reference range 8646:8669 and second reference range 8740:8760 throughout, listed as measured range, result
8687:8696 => -0.017 mag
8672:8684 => -0.058 mag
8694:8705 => -0.033 mag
